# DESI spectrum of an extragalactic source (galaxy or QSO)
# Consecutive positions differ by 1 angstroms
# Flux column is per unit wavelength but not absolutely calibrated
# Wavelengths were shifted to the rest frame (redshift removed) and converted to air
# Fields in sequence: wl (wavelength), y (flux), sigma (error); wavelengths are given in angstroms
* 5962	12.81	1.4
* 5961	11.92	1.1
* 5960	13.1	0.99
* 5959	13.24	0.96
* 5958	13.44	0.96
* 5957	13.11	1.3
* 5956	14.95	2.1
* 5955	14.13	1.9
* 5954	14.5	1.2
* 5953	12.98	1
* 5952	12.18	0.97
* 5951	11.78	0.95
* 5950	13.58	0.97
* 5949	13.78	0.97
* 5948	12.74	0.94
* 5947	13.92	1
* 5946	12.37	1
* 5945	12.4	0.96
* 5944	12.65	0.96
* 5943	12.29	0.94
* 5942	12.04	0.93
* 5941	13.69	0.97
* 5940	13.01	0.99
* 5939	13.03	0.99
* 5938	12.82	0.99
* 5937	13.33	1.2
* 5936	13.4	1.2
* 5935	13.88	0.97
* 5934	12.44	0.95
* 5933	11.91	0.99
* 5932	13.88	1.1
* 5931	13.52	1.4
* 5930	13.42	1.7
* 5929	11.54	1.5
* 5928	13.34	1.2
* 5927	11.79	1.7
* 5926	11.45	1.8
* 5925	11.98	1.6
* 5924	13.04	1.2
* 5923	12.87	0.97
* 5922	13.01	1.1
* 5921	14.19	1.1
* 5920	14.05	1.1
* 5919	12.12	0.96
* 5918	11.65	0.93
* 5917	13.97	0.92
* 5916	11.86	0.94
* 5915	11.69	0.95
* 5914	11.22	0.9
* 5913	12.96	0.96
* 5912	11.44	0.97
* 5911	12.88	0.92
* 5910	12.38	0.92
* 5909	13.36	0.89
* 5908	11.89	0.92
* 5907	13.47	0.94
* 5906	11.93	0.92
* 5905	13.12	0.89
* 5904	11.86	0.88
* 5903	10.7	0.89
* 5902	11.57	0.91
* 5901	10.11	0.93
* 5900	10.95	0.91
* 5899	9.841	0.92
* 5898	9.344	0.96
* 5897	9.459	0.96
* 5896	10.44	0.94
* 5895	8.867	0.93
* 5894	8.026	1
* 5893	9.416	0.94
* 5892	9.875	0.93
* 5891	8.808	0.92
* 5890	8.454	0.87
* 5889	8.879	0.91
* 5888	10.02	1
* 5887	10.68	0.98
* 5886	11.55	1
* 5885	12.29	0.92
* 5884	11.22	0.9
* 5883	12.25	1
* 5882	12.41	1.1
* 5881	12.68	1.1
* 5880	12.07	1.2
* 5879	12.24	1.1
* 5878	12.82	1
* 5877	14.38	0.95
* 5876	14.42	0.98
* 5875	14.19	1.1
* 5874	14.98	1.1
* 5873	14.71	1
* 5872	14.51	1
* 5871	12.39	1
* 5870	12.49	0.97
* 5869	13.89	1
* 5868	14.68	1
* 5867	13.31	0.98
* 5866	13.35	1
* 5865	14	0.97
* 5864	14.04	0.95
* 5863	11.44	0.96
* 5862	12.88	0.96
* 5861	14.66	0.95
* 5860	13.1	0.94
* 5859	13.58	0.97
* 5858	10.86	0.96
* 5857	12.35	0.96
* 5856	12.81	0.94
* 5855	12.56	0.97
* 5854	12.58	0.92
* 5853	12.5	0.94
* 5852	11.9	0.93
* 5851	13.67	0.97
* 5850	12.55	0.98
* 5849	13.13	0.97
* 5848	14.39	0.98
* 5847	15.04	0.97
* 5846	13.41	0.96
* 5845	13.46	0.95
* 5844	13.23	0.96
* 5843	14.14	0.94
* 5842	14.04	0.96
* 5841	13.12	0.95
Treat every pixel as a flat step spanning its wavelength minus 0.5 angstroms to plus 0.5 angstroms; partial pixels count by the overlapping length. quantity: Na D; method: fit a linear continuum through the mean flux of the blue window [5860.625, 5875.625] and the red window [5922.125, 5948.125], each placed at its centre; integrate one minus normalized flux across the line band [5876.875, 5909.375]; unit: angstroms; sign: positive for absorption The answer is 5.72 angstroms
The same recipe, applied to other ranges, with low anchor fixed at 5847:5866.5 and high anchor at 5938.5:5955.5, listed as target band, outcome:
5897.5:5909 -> 1.4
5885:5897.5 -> 3.2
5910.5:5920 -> 0.5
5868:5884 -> -0.4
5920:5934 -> 0.2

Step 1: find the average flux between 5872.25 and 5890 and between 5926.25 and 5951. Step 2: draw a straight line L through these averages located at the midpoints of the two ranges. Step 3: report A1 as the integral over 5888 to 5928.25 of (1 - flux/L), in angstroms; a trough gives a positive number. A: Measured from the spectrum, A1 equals 3.85 angstroms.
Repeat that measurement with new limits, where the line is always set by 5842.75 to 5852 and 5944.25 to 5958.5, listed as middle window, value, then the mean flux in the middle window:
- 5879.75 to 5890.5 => 1.87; 11.1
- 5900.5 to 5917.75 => 1.61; 12.1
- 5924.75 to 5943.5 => 0.74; 12.8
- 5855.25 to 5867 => 0.44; 13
